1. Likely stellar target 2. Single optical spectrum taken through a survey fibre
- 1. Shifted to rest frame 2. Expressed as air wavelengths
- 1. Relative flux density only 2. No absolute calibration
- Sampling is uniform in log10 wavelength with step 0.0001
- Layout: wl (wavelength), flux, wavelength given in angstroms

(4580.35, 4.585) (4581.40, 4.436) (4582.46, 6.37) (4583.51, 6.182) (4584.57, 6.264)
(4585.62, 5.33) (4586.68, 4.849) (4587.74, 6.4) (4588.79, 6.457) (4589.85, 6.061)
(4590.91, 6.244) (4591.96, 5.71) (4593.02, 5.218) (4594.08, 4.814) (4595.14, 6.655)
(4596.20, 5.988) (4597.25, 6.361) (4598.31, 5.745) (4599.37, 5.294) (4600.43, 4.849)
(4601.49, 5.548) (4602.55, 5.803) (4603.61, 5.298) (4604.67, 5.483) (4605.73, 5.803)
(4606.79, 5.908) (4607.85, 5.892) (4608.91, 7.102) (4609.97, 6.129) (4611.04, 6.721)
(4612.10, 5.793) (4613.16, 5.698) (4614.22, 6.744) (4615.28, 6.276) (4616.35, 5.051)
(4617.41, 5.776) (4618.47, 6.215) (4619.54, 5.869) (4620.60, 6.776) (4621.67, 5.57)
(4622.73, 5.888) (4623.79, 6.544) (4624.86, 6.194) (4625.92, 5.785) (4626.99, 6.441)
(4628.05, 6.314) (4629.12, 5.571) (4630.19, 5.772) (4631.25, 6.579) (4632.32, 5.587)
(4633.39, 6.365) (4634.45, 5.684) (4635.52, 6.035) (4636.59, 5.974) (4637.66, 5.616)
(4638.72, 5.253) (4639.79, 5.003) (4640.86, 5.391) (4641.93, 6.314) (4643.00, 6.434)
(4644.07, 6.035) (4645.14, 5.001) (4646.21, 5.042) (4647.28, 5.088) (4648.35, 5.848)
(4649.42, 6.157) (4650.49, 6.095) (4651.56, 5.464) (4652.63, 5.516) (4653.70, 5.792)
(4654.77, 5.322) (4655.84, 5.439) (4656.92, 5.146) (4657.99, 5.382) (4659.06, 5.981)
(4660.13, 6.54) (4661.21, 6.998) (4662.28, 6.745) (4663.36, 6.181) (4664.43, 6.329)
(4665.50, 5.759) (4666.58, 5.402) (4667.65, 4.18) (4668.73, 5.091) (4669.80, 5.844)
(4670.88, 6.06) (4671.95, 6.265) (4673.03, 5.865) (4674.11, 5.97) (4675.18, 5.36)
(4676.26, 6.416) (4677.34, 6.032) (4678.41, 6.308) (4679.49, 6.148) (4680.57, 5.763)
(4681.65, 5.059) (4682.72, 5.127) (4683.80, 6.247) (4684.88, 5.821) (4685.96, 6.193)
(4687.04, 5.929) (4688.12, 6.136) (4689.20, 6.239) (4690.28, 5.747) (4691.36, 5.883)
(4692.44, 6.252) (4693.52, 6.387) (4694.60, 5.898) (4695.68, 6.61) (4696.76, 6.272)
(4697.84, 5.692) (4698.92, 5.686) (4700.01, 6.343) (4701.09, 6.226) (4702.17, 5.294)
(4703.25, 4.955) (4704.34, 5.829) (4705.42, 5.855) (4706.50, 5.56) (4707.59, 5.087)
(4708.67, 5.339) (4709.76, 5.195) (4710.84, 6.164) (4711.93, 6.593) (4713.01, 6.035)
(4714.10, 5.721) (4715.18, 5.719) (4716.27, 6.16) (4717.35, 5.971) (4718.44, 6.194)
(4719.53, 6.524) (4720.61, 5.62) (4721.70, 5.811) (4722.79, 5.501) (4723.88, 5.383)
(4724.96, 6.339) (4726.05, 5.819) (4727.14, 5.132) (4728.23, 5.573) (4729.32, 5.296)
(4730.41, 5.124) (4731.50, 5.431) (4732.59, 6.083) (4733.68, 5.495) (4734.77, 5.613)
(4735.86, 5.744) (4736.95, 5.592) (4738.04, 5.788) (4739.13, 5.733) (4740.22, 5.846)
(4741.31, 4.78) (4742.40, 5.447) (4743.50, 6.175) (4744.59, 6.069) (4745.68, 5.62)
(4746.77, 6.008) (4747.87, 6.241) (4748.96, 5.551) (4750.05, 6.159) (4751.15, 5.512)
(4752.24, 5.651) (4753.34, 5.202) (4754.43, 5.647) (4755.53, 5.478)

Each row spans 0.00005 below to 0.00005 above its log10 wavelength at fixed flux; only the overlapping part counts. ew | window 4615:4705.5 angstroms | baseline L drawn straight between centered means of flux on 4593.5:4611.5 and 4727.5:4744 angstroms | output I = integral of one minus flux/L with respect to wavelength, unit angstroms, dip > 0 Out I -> -2.2 angstroms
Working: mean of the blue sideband 5.84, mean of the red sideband 5.57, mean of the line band 5.86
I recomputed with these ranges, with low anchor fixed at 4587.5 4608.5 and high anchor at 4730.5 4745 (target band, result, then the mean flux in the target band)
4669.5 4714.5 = -1.54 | 5.89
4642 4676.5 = -0.31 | 5.78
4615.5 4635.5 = -0.87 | 6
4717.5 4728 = -0.26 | 5.81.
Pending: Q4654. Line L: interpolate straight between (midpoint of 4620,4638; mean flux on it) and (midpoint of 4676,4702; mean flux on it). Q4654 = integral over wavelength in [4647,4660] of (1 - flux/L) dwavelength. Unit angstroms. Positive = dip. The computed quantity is 0.8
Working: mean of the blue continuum 6.04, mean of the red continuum 6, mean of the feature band 5.65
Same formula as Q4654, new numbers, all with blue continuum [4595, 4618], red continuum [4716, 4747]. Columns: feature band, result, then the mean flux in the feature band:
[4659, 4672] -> -0.3 angstroms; 5.94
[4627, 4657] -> 0.6 angstroms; 5.73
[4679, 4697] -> -0.6 angstroms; 5.98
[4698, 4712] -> 0.2 angstroms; 5.67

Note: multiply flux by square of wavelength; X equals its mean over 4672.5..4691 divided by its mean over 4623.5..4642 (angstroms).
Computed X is 1.02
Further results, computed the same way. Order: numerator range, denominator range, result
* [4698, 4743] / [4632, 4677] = 1.02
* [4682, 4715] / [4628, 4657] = 1.05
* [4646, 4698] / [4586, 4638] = 1.02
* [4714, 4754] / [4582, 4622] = 1.03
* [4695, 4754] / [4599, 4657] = 1.03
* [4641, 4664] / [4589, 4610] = 1.03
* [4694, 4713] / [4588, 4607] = 1.06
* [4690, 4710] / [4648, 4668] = 1.02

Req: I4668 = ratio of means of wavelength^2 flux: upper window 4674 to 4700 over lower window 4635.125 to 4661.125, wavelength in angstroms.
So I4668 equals 1.1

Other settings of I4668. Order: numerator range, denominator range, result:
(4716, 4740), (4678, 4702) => 0.97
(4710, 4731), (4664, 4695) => 1.01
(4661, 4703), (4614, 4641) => 1.02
